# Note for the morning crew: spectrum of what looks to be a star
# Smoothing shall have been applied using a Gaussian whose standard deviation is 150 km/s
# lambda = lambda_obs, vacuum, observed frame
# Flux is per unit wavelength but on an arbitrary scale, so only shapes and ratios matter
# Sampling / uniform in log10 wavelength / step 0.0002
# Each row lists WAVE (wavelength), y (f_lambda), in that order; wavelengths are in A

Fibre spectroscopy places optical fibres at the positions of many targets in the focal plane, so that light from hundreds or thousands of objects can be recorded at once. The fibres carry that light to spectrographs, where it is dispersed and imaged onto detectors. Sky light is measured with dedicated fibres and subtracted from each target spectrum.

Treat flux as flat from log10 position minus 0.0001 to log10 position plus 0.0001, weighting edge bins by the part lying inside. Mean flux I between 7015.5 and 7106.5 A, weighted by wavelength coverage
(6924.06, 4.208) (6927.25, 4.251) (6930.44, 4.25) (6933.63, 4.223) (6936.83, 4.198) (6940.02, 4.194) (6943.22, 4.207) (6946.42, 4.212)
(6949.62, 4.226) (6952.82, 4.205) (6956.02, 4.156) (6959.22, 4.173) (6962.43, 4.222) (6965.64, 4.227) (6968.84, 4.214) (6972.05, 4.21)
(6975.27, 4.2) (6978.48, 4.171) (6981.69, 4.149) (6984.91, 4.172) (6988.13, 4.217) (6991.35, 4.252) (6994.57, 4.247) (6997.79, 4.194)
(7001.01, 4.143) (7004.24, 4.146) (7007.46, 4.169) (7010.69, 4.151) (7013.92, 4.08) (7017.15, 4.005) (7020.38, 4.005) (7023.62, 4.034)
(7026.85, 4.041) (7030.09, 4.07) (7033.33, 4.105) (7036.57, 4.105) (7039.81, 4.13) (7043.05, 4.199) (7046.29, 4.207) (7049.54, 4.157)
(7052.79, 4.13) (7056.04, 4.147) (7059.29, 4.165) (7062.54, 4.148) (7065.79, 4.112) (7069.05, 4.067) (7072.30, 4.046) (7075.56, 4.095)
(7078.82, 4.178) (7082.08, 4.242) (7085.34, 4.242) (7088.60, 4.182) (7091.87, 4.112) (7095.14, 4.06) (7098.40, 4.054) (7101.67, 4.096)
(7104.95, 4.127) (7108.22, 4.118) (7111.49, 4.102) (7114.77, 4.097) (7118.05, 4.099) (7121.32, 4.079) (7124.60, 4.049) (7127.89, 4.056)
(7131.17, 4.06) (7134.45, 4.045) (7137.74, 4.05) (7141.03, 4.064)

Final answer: 4.12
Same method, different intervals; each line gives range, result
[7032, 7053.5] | 4.15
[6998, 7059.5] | 4.12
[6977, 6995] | 4.2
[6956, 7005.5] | 4.19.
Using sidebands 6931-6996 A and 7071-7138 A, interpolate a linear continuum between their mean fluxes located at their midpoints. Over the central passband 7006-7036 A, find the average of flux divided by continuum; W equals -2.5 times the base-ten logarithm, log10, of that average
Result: 0.02 mag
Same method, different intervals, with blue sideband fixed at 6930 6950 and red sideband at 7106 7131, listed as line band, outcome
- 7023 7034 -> 0.023 mag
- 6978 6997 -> -0.006 mag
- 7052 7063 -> -0.005 mag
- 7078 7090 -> -0.028 mag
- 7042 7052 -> -0.012 mag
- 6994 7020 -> 0.009 mag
